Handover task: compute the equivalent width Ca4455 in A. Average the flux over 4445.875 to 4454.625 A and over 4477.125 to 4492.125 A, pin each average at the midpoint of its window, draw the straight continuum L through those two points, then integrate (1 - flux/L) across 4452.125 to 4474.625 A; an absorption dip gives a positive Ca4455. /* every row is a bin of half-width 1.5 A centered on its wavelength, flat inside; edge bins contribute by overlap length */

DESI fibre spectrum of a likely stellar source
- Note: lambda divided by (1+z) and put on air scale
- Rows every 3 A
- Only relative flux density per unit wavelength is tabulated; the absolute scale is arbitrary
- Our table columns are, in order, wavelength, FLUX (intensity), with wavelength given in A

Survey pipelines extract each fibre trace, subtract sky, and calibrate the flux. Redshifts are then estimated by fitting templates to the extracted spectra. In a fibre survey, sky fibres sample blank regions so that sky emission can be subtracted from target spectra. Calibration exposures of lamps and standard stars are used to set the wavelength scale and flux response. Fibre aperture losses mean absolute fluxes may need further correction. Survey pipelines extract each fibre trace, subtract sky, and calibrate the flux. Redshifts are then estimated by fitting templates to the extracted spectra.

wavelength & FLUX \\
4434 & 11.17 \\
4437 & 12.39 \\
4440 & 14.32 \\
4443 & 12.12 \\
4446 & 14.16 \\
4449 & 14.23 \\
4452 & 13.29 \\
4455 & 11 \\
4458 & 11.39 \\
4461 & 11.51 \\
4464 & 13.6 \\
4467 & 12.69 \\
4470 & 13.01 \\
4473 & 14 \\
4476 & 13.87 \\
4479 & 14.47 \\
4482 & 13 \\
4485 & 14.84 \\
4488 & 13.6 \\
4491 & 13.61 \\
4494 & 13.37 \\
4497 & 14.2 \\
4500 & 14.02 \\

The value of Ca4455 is 1.9 A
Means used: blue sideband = 13.5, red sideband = 13.9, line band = 12.5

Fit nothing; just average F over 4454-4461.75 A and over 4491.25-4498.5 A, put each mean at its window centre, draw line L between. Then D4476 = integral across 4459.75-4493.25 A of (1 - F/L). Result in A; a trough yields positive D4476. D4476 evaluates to -2.6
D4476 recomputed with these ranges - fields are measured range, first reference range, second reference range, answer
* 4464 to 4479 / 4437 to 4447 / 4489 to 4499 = 0.04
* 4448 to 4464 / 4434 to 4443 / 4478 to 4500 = 0.98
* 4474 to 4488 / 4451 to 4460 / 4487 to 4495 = -1.02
